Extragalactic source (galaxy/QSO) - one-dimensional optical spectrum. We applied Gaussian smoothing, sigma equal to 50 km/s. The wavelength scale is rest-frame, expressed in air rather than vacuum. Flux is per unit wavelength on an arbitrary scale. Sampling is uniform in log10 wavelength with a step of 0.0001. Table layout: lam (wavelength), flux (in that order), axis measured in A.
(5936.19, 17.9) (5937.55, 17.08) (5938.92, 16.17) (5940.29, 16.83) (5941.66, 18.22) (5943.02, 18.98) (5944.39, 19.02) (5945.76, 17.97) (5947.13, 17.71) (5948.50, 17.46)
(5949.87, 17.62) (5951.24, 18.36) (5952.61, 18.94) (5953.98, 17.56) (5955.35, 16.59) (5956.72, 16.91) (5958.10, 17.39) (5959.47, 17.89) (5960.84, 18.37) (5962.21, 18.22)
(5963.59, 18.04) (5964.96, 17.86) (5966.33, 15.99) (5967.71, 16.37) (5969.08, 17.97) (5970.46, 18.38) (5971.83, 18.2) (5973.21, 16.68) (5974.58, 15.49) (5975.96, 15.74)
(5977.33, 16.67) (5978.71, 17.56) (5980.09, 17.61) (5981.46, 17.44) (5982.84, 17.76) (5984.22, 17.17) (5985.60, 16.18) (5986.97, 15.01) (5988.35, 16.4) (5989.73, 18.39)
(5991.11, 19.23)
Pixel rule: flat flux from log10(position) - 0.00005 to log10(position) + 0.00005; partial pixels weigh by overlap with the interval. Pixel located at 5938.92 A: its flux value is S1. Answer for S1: 16.17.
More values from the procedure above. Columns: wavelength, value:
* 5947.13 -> 17.71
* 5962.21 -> 18.22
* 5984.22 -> 17.17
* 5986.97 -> 15.01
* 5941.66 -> 18.22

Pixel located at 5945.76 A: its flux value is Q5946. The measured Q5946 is 17.97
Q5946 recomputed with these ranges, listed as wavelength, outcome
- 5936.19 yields 17.9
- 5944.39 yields 19.02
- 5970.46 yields 18.38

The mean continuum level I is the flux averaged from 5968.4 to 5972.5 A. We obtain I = 18.2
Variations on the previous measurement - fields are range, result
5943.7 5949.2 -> 18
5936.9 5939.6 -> 16.6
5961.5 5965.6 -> 18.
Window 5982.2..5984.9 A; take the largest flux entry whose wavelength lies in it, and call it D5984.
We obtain 17.76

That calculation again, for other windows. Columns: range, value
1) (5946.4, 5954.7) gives 18.94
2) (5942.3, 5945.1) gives 19.02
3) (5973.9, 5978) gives 16.67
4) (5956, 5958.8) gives 17.39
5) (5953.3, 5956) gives 17.56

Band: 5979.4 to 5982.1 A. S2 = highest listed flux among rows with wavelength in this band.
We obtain 17.61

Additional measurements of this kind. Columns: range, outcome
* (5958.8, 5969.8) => 18.37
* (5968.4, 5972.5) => 18.38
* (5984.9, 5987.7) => 16.18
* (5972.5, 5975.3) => 16.68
